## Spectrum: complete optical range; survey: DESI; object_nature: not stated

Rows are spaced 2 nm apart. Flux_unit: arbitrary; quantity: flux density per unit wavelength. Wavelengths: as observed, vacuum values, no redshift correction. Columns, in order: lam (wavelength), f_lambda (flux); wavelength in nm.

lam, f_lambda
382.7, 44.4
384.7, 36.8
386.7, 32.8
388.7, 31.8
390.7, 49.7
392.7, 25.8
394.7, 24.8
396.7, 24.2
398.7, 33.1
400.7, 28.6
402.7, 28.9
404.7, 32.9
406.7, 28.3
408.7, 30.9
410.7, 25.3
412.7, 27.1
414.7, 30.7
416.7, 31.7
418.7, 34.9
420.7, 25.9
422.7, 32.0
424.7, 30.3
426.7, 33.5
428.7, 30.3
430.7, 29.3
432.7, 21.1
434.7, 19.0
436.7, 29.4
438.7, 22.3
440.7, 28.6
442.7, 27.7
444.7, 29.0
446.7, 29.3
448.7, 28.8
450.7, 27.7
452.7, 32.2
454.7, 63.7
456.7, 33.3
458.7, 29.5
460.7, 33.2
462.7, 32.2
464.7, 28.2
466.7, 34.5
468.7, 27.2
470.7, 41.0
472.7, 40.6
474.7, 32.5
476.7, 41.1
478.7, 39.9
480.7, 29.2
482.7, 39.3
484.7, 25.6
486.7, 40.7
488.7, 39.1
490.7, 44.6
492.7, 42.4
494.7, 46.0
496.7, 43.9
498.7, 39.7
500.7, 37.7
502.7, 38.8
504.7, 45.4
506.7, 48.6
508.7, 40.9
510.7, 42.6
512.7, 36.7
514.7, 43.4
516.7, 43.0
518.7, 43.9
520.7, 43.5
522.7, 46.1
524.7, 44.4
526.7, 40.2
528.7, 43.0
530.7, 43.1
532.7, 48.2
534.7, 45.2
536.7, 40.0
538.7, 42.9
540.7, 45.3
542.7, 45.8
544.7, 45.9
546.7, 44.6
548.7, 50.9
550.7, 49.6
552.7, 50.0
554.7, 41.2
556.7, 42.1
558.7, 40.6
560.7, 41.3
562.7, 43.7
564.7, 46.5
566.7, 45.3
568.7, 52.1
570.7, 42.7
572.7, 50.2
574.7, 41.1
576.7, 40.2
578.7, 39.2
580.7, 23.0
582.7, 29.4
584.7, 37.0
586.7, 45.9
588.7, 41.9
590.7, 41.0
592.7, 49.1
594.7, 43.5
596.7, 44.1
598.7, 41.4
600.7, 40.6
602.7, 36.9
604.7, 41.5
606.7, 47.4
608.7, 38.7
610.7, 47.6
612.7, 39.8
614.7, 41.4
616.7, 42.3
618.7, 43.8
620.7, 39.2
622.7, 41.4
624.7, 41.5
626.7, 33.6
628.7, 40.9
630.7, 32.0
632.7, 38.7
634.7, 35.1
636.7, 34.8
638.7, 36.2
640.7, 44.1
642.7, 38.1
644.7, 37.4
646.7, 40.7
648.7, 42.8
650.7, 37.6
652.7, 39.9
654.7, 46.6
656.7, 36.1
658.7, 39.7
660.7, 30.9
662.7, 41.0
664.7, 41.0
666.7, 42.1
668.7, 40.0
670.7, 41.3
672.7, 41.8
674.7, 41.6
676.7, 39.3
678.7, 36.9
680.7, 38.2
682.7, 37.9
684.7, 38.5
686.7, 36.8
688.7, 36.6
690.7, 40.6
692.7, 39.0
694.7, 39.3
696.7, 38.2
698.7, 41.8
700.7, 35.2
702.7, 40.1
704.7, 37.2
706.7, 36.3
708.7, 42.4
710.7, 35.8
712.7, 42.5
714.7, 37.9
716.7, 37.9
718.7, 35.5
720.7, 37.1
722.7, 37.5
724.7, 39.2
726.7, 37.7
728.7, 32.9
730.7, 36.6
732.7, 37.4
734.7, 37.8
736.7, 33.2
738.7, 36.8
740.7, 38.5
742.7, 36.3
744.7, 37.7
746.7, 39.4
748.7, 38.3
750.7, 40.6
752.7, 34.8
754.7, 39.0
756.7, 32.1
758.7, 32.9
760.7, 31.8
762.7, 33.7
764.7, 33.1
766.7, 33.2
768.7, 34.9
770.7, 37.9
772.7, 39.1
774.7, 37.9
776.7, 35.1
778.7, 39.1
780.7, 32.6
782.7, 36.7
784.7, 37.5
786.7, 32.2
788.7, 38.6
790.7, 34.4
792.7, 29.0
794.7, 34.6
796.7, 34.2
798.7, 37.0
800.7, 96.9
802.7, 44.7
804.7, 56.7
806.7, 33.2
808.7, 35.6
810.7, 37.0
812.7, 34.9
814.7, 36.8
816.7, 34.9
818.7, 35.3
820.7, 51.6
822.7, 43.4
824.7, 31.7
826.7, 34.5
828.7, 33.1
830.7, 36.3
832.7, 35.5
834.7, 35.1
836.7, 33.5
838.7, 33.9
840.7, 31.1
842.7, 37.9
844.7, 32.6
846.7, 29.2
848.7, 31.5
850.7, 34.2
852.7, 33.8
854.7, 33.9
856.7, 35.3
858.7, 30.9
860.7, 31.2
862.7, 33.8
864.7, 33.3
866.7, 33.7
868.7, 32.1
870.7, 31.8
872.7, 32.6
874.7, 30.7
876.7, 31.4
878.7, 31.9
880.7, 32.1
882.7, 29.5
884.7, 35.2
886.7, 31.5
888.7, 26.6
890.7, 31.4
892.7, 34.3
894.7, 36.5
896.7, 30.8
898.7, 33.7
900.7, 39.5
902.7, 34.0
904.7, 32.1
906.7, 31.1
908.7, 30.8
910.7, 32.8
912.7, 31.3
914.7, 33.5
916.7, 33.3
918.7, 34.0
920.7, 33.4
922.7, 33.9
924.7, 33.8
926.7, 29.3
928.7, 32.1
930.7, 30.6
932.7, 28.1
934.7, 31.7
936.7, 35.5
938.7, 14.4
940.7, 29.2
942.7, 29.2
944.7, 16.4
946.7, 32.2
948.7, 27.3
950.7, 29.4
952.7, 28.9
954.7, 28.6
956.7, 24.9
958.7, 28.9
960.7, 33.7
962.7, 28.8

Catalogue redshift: 0.22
